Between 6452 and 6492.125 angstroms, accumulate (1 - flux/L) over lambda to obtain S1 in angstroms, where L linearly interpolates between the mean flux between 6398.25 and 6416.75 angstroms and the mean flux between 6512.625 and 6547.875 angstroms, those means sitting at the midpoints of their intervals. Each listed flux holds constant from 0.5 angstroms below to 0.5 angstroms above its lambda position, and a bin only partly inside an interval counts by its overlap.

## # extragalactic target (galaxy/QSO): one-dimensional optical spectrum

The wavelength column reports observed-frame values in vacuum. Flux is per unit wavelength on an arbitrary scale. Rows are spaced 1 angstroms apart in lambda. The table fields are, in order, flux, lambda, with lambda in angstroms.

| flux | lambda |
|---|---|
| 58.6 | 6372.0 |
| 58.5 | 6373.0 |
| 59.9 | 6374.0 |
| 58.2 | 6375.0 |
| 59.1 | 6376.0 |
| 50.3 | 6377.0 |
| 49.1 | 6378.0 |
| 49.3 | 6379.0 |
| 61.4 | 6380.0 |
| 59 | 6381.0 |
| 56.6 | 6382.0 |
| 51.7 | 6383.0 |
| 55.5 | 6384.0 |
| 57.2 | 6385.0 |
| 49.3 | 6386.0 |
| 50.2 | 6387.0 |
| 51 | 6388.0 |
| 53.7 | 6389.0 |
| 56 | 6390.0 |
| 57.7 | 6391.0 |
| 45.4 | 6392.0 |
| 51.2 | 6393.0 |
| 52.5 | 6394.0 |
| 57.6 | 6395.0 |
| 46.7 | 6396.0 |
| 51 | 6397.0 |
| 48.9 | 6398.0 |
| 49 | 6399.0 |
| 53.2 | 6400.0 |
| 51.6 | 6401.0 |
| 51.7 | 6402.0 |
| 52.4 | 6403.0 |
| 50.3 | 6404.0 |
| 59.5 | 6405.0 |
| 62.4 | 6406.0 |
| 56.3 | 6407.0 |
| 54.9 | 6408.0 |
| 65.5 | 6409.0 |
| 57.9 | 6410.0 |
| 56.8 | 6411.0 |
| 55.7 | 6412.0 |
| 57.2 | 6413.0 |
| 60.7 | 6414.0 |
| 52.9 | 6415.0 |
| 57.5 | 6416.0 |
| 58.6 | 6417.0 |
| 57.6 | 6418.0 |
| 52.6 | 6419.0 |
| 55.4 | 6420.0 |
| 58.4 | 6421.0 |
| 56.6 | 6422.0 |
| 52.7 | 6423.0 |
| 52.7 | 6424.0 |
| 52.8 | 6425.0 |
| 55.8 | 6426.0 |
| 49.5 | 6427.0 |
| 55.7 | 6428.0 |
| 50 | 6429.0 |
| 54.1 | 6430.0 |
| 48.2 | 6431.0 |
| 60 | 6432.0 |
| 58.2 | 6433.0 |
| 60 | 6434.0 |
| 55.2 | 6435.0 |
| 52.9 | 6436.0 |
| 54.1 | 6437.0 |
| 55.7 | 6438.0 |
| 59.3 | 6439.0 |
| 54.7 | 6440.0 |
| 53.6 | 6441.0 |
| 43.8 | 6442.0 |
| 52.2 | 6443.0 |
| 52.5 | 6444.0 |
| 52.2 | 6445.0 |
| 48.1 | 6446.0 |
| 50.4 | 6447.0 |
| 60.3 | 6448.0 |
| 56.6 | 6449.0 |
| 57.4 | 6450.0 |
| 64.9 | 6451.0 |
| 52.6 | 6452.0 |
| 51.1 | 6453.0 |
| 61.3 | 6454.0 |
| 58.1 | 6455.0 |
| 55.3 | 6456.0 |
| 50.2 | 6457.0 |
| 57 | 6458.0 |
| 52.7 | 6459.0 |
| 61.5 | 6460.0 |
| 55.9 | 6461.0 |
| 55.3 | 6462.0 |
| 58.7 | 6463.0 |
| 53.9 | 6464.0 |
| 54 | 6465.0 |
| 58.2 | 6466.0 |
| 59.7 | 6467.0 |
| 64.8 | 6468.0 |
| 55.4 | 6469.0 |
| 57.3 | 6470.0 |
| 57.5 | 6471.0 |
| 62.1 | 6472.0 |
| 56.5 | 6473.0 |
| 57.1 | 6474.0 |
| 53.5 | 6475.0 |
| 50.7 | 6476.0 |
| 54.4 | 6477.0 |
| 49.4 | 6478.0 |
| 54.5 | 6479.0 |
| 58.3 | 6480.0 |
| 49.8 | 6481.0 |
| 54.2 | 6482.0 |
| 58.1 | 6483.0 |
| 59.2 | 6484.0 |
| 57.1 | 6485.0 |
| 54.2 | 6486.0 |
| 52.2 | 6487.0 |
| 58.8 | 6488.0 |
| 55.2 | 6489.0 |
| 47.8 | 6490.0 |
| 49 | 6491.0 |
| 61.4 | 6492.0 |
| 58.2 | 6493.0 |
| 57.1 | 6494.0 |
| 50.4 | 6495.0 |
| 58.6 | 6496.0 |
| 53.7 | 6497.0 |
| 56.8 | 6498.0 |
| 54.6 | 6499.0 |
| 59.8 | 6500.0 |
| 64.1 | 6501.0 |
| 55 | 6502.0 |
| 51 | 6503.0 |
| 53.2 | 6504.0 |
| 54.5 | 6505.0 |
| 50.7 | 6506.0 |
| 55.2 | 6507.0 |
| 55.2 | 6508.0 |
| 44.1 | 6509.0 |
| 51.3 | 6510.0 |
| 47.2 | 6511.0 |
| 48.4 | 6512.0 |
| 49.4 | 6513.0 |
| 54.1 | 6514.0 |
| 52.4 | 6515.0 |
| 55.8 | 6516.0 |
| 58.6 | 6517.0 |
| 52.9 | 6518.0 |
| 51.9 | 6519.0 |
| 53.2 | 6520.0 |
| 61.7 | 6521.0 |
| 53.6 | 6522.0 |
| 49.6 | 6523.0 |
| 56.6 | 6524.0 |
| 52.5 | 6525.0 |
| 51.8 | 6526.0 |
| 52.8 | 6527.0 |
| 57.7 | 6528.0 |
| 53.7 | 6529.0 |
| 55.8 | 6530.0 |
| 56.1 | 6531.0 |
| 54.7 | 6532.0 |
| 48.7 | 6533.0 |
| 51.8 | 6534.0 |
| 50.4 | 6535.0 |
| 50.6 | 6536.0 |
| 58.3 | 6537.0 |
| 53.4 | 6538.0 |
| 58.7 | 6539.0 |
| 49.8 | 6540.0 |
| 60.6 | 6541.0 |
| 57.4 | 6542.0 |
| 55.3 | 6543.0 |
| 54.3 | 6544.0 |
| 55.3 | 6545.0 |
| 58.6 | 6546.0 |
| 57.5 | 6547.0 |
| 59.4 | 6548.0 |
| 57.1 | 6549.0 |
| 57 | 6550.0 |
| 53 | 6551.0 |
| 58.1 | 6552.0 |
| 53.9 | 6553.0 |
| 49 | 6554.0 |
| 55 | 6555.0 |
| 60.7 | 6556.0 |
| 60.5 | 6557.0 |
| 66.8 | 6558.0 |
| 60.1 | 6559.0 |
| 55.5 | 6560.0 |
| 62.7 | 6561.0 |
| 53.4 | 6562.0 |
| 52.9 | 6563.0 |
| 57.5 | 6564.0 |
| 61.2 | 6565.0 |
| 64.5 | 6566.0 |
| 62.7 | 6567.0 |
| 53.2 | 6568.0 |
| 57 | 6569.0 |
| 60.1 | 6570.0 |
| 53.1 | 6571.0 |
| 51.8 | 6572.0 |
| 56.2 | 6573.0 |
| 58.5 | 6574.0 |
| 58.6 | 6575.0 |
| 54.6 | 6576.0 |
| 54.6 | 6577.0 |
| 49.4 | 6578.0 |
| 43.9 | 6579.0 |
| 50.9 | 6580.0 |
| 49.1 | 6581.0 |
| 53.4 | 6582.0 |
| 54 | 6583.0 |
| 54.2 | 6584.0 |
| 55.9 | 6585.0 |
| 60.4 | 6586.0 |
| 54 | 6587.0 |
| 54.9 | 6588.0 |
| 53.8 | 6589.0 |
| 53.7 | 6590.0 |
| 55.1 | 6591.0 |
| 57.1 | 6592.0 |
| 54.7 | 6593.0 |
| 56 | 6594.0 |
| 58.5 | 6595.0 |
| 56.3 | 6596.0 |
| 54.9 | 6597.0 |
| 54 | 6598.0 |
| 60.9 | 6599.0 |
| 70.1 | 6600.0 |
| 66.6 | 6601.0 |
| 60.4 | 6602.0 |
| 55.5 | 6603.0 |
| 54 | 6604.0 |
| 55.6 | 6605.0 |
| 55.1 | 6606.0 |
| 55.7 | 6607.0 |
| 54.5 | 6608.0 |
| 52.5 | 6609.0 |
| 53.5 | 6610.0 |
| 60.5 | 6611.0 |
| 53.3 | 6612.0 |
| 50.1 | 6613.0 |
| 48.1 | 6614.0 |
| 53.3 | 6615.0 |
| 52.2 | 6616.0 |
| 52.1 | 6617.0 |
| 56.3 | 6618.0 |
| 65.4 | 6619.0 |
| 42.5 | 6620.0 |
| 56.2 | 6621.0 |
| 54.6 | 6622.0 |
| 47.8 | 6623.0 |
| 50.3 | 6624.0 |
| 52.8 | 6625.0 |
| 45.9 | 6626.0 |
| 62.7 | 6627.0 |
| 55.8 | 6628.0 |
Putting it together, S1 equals -0.4 angstroms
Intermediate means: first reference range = 55.8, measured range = 55.7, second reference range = 54.5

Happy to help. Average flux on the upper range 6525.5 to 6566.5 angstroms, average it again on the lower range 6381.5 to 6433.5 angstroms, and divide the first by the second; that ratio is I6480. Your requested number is 1.03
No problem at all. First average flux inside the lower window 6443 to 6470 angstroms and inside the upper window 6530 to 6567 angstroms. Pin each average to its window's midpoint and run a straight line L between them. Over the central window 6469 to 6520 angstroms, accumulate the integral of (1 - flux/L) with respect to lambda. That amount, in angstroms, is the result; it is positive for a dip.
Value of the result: 1.60 angstroms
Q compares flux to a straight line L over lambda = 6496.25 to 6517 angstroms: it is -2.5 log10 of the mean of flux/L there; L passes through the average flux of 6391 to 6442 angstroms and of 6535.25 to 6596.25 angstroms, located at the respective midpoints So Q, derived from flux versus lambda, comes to 0.04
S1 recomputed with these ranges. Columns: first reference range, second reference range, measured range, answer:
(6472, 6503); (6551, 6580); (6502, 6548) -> 1.7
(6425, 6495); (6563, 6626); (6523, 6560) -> -0.2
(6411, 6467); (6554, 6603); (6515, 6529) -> 0.4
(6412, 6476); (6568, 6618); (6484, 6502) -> -0.2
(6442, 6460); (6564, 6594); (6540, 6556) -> -0.3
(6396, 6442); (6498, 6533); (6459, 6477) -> -0.9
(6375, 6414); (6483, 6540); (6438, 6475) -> -1.2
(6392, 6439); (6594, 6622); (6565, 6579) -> -0.1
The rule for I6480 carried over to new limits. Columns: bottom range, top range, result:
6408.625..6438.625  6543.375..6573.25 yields 1.03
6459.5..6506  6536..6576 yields 1.02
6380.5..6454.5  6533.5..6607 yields 1.03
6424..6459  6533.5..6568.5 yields 1.04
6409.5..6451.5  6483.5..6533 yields 0.98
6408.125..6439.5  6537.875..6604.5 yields 1.01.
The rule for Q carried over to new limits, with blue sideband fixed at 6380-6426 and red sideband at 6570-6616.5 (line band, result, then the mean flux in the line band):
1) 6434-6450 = 0.02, 53.8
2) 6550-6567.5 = -0.06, 58.1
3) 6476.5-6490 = 0.00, 54.8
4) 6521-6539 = 0.02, 53.8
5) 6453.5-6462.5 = -0.03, 56.4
